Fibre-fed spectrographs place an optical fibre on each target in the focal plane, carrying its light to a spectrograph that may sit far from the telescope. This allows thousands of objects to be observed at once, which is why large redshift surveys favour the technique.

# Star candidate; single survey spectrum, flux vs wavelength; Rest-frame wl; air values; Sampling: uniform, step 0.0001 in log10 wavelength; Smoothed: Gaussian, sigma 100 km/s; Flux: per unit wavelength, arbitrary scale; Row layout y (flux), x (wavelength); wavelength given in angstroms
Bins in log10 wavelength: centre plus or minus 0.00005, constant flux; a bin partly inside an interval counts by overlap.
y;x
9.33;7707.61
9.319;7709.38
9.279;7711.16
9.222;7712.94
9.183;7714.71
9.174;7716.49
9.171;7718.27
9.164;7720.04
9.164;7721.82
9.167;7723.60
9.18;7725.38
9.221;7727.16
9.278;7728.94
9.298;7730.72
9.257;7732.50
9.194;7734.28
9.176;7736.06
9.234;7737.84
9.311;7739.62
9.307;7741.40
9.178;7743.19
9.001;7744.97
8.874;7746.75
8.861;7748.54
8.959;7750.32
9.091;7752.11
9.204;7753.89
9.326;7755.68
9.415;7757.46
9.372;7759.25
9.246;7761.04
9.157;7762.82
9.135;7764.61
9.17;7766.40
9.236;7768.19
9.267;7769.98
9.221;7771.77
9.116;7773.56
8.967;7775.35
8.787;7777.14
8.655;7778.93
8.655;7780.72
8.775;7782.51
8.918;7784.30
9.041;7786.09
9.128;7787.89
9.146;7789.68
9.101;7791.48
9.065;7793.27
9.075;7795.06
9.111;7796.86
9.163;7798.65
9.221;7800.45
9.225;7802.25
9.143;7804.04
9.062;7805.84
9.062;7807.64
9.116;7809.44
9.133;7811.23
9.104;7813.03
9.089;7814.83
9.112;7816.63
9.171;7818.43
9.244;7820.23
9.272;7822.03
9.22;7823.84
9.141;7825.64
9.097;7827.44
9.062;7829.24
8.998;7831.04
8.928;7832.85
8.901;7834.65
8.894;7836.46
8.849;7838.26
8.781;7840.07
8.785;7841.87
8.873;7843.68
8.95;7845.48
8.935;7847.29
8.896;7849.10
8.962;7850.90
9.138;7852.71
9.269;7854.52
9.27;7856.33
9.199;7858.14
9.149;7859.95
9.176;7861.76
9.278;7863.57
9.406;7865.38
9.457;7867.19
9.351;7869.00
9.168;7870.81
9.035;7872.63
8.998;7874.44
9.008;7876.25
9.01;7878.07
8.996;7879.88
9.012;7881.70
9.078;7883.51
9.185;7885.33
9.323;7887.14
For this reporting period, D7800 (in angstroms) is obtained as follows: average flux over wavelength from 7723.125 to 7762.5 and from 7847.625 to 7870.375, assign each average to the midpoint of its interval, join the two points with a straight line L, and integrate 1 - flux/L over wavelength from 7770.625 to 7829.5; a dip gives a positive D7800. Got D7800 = 0.8 angstroms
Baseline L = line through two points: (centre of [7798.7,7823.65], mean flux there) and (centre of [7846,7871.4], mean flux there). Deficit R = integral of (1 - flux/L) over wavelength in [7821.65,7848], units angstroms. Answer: 0.6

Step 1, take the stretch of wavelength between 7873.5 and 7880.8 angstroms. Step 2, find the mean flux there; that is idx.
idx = 9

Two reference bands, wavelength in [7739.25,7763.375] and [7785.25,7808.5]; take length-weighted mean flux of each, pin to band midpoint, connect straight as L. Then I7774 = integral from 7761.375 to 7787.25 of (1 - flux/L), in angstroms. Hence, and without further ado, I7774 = 0.4 angstroms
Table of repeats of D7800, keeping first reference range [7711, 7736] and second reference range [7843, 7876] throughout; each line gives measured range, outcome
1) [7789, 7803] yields 0.1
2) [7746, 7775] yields 0.1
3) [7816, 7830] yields 0.0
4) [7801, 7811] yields 0.0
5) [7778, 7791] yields 0.4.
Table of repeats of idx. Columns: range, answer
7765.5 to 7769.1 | 9.19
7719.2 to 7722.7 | 9.16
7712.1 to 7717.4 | 9.19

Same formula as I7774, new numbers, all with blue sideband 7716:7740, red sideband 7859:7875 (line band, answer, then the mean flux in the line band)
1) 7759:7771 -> 0.0 angstroms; 9.22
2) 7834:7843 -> 0.4 angstroms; 8.84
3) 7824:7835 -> 0.2 angstroms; 9.05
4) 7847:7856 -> 0.2 angstroms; 9.06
